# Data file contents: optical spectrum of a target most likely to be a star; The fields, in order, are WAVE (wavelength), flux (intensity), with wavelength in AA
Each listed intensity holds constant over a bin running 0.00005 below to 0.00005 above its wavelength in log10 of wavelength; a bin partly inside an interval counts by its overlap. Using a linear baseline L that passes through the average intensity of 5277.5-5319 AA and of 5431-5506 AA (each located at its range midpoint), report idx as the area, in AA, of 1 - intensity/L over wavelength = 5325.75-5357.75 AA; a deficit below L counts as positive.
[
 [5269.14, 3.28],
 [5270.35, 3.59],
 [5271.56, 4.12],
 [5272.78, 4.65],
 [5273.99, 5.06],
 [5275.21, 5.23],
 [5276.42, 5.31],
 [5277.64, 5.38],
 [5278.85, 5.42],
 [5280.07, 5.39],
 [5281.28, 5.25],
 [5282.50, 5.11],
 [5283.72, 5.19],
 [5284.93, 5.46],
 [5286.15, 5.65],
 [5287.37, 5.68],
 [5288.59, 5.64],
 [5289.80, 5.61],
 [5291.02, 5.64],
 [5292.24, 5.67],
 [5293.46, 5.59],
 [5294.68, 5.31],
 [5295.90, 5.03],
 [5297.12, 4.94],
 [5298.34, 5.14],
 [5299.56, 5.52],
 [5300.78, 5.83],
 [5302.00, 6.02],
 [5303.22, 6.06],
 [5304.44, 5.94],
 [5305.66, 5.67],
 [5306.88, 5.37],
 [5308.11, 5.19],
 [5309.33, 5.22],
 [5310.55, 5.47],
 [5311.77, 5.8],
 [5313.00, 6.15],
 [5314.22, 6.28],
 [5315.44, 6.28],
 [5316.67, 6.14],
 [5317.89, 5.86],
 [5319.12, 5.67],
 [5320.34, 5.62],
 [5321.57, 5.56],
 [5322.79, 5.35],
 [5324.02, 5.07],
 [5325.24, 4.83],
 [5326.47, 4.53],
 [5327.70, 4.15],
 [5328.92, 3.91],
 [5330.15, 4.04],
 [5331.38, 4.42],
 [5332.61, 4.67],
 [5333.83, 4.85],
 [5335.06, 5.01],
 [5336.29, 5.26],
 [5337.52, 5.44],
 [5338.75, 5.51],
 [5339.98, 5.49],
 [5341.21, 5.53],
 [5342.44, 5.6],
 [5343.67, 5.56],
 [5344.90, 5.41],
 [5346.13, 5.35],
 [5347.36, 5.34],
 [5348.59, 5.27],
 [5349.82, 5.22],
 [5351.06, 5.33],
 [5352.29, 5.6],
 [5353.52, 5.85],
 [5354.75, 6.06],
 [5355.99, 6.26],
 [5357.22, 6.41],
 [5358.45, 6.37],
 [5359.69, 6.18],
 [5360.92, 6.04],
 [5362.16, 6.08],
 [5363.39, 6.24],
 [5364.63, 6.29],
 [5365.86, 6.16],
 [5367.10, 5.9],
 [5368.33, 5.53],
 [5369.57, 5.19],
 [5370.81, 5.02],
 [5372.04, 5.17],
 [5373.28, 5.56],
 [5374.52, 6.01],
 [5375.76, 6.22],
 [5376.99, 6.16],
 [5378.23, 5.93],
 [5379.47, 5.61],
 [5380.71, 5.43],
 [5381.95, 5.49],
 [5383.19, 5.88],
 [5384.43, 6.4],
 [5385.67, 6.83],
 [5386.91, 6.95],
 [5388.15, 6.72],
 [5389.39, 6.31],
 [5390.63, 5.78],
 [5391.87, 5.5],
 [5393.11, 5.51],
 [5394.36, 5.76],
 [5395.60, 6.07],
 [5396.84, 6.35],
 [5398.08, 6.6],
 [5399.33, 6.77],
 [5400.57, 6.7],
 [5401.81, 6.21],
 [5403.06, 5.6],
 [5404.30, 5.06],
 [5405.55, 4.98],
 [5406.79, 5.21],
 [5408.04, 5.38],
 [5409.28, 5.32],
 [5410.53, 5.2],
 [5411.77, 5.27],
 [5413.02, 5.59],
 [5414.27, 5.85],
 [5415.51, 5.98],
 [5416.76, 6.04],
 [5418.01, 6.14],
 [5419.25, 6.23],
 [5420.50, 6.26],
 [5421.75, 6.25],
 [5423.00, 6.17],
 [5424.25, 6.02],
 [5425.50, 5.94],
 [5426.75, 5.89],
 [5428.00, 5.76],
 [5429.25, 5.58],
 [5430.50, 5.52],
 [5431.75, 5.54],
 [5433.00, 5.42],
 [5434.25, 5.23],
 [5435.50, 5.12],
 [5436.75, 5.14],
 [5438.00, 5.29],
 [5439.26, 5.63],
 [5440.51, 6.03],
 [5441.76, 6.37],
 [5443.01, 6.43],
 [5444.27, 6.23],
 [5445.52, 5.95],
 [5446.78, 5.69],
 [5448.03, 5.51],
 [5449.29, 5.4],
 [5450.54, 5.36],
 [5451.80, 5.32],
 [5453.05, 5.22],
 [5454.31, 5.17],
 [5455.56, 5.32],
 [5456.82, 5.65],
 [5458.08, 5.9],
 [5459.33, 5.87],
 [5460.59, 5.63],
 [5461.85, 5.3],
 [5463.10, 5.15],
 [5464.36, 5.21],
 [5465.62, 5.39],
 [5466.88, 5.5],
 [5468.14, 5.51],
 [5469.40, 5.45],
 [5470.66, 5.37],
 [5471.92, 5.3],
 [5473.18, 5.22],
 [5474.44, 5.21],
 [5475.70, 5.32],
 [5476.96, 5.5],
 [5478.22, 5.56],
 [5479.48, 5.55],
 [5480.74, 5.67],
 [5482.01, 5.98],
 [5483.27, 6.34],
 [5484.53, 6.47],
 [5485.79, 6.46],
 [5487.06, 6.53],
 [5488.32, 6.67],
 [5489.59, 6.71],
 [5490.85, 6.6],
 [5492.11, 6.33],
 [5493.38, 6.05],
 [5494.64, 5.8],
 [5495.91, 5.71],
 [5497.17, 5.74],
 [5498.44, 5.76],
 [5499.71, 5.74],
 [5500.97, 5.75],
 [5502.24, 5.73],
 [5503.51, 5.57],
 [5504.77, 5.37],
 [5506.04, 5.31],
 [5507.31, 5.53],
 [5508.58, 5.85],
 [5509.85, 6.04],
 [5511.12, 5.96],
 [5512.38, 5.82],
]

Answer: 2.2 AA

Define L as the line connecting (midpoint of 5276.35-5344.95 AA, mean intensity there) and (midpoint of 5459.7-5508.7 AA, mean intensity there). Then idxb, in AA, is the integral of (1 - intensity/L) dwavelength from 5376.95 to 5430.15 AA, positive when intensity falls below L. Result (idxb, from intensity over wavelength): -3.3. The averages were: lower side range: 5.38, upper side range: 5.74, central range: 5.92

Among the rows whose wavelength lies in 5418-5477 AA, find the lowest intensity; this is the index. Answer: 5.12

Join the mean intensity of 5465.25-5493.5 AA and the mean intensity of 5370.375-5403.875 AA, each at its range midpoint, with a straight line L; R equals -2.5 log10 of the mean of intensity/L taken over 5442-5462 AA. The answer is 0.05 mag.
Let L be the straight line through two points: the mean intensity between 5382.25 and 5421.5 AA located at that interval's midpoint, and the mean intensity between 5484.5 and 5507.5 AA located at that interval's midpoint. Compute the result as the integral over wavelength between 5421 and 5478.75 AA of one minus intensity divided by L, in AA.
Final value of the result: 3.8 AA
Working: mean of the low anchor 5.95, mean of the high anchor 5.99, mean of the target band 5.58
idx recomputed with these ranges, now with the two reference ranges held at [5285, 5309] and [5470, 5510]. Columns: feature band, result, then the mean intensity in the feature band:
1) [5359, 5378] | -0.7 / 5.85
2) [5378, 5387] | -0.5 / 6.02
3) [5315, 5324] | -0.2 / 5.72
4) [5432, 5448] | 0.2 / 5.7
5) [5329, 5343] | 1.4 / 5.03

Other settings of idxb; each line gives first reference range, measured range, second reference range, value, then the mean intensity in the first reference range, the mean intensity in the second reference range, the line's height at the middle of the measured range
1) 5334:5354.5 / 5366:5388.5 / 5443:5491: -1.6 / 5.42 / 5.69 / 5.49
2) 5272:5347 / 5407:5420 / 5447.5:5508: -0.3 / 5.36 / 5.68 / 5.56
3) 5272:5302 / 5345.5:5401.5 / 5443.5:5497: -4.1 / 5.37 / 5.72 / 5.53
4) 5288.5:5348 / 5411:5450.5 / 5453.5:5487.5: -1.7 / 5.38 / 5.6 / 5.55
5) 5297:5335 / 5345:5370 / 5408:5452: -1.6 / 5.34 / 5.73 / 5.48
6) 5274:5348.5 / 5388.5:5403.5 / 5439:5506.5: -1.5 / 5.37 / 5.73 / 5.56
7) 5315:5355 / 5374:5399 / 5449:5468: -3.5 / 5.25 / 5.43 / 5.33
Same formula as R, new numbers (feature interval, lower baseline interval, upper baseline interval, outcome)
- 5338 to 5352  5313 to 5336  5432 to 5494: -0.04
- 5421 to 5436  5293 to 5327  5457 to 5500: 0.00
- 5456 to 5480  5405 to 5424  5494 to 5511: 0.05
